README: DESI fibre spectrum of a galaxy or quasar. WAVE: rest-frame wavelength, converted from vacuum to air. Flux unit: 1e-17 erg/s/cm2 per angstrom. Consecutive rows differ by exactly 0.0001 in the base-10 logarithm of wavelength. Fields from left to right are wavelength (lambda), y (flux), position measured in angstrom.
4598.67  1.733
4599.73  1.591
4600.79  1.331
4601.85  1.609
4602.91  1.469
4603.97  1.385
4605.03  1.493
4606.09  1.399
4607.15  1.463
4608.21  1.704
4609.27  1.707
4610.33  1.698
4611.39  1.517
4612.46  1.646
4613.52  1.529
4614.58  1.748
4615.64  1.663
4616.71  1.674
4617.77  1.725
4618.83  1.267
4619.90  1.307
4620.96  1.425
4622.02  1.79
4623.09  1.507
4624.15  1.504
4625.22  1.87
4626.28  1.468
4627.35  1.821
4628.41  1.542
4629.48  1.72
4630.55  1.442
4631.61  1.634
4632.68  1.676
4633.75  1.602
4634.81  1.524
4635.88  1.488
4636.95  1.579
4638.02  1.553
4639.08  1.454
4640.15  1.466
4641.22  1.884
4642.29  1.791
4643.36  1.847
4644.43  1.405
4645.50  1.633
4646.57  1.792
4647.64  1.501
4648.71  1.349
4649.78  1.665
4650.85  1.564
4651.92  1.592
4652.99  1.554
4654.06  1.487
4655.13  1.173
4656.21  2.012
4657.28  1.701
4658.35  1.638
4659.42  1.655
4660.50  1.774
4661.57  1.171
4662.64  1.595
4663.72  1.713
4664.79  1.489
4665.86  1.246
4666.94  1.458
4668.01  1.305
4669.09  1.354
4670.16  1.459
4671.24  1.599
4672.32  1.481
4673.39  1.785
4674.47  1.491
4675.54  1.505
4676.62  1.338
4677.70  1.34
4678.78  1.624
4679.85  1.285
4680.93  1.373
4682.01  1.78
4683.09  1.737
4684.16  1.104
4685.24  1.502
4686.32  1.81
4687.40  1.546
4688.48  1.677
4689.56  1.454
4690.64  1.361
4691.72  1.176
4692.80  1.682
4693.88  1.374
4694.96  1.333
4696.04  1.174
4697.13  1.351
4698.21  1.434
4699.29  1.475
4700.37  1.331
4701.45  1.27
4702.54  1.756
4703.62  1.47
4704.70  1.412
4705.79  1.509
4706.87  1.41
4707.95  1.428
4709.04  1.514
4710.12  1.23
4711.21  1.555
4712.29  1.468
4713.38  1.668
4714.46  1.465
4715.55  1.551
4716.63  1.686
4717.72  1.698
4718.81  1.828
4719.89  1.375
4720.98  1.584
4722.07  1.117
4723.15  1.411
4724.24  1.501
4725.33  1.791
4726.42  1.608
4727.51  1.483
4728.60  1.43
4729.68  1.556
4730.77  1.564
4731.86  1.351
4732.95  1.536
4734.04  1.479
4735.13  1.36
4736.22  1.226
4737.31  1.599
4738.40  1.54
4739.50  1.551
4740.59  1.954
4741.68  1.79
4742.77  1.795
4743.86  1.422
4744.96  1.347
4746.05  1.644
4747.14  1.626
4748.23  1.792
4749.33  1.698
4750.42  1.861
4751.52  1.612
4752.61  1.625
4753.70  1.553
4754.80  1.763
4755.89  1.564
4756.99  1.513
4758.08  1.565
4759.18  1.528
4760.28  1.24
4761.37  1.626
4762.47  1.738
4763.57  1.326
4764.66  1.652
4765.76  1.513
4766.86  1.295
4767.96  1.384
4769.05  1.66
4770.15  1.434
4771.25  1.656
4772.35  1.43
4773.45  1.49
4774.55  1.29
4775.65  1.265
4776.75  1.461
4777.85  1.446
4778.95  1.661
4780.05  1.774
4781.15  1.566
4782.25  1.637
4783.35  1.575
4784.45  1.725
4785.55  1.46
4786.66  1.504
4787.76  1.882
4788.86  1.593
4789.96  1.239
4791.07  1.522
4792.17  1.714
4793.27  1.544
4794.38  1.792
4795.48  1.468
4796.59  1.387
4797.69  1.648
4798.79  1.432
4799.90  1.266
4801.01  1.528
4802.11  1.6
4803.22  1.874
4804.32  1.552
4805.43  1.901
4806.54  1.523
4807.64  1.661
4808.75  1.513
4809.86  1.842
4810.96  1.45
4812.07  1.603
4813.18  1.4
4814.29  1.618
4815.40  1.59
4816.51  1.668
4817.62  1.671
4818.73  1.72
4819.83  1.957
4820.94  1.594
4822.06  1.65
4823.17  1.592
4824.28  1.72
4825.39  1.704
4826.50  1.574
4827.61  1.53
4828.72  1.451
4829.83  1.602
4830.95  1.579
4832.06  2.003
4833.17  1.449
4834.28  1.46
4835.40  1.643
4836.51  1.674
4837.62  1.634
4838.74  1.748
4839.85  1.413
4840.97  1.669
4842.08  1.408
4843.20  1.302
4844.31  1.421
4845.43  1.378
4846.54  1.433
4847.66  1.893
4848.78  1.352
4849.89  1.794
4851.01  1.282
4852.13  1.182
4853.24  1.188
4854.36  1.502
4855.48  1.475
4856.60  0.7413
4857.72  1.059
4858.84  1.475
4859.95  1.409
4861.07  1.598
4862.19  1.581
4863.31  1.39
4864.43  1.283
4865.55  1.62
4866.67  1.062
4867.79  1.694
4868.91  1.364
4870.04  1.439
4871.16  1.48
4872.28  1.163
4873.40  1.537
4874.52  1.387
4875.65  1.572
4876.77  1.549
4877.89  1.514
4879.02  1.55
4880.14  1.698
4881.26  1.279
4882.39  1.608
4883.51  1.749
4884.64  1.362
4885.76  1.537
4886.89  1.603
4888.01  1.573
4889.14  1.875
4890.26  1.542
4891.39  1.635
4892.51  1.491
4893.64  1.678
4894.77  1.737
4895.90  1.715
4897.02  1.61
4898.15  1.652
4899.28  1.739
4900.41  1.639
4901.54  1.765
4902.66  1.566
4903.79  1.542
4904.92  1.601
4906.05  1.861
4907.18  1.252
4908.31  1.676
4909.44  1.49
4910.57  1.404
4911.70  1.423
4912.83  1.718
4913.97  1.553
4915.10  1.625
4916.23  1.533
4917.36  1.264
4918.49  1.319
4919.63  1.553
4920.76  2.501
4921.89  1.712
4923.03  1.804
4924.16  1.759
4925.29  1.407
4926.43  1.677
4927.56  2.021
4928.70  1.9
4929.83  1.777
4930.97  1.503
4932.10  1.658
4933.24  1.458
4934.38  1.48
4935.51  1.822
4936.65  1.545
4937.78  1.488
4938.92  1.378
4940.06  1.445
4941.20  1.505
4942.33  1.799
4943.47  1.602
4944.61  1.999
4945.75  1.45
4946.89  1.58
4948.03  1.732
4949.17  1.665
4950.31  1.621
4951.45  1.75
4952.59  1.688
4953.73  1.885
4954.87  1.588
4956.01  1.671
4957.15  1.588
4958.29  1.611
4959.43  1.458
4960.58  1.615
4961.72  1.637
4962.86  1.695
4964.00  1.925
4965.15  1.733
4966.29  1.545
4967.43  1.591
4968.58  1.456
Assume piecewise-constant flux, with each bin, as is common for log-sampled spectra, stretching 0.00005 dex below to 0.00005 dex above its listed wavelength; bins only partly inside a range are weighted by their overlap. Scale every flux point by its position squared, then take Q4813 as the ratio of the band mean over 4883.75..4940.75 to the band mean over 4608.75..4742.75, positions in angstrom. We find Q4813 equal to 1.16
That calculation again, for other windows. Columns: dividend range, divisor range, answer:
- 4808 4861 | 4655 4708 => 1.10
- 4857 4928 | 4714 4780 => 1.07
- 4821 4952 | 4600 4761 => 1.11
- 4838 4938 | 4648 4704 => 1.13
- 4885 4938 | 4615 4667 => 1.16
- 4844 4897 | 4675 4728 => 1.07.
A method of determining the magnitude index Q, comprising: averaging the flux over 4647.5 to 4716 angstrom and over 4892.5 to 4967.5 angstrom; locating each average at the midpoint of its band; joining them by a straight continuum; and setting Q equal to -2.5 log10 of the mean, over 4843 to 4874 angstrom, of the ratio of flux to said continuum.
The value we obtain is 0.143 mag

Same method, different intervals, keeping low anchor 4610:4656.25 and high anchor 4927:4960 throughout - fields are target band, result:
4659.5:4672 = 0.084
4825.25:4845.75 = 0.044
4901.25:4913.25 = 0.047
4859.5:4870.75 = 0.131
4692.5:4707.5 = 0.127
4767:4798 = 0.052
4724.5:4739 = 0.073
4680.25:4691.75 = 0.059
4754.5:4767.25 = 0.059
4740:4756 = -0.043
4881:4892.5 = 0.036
